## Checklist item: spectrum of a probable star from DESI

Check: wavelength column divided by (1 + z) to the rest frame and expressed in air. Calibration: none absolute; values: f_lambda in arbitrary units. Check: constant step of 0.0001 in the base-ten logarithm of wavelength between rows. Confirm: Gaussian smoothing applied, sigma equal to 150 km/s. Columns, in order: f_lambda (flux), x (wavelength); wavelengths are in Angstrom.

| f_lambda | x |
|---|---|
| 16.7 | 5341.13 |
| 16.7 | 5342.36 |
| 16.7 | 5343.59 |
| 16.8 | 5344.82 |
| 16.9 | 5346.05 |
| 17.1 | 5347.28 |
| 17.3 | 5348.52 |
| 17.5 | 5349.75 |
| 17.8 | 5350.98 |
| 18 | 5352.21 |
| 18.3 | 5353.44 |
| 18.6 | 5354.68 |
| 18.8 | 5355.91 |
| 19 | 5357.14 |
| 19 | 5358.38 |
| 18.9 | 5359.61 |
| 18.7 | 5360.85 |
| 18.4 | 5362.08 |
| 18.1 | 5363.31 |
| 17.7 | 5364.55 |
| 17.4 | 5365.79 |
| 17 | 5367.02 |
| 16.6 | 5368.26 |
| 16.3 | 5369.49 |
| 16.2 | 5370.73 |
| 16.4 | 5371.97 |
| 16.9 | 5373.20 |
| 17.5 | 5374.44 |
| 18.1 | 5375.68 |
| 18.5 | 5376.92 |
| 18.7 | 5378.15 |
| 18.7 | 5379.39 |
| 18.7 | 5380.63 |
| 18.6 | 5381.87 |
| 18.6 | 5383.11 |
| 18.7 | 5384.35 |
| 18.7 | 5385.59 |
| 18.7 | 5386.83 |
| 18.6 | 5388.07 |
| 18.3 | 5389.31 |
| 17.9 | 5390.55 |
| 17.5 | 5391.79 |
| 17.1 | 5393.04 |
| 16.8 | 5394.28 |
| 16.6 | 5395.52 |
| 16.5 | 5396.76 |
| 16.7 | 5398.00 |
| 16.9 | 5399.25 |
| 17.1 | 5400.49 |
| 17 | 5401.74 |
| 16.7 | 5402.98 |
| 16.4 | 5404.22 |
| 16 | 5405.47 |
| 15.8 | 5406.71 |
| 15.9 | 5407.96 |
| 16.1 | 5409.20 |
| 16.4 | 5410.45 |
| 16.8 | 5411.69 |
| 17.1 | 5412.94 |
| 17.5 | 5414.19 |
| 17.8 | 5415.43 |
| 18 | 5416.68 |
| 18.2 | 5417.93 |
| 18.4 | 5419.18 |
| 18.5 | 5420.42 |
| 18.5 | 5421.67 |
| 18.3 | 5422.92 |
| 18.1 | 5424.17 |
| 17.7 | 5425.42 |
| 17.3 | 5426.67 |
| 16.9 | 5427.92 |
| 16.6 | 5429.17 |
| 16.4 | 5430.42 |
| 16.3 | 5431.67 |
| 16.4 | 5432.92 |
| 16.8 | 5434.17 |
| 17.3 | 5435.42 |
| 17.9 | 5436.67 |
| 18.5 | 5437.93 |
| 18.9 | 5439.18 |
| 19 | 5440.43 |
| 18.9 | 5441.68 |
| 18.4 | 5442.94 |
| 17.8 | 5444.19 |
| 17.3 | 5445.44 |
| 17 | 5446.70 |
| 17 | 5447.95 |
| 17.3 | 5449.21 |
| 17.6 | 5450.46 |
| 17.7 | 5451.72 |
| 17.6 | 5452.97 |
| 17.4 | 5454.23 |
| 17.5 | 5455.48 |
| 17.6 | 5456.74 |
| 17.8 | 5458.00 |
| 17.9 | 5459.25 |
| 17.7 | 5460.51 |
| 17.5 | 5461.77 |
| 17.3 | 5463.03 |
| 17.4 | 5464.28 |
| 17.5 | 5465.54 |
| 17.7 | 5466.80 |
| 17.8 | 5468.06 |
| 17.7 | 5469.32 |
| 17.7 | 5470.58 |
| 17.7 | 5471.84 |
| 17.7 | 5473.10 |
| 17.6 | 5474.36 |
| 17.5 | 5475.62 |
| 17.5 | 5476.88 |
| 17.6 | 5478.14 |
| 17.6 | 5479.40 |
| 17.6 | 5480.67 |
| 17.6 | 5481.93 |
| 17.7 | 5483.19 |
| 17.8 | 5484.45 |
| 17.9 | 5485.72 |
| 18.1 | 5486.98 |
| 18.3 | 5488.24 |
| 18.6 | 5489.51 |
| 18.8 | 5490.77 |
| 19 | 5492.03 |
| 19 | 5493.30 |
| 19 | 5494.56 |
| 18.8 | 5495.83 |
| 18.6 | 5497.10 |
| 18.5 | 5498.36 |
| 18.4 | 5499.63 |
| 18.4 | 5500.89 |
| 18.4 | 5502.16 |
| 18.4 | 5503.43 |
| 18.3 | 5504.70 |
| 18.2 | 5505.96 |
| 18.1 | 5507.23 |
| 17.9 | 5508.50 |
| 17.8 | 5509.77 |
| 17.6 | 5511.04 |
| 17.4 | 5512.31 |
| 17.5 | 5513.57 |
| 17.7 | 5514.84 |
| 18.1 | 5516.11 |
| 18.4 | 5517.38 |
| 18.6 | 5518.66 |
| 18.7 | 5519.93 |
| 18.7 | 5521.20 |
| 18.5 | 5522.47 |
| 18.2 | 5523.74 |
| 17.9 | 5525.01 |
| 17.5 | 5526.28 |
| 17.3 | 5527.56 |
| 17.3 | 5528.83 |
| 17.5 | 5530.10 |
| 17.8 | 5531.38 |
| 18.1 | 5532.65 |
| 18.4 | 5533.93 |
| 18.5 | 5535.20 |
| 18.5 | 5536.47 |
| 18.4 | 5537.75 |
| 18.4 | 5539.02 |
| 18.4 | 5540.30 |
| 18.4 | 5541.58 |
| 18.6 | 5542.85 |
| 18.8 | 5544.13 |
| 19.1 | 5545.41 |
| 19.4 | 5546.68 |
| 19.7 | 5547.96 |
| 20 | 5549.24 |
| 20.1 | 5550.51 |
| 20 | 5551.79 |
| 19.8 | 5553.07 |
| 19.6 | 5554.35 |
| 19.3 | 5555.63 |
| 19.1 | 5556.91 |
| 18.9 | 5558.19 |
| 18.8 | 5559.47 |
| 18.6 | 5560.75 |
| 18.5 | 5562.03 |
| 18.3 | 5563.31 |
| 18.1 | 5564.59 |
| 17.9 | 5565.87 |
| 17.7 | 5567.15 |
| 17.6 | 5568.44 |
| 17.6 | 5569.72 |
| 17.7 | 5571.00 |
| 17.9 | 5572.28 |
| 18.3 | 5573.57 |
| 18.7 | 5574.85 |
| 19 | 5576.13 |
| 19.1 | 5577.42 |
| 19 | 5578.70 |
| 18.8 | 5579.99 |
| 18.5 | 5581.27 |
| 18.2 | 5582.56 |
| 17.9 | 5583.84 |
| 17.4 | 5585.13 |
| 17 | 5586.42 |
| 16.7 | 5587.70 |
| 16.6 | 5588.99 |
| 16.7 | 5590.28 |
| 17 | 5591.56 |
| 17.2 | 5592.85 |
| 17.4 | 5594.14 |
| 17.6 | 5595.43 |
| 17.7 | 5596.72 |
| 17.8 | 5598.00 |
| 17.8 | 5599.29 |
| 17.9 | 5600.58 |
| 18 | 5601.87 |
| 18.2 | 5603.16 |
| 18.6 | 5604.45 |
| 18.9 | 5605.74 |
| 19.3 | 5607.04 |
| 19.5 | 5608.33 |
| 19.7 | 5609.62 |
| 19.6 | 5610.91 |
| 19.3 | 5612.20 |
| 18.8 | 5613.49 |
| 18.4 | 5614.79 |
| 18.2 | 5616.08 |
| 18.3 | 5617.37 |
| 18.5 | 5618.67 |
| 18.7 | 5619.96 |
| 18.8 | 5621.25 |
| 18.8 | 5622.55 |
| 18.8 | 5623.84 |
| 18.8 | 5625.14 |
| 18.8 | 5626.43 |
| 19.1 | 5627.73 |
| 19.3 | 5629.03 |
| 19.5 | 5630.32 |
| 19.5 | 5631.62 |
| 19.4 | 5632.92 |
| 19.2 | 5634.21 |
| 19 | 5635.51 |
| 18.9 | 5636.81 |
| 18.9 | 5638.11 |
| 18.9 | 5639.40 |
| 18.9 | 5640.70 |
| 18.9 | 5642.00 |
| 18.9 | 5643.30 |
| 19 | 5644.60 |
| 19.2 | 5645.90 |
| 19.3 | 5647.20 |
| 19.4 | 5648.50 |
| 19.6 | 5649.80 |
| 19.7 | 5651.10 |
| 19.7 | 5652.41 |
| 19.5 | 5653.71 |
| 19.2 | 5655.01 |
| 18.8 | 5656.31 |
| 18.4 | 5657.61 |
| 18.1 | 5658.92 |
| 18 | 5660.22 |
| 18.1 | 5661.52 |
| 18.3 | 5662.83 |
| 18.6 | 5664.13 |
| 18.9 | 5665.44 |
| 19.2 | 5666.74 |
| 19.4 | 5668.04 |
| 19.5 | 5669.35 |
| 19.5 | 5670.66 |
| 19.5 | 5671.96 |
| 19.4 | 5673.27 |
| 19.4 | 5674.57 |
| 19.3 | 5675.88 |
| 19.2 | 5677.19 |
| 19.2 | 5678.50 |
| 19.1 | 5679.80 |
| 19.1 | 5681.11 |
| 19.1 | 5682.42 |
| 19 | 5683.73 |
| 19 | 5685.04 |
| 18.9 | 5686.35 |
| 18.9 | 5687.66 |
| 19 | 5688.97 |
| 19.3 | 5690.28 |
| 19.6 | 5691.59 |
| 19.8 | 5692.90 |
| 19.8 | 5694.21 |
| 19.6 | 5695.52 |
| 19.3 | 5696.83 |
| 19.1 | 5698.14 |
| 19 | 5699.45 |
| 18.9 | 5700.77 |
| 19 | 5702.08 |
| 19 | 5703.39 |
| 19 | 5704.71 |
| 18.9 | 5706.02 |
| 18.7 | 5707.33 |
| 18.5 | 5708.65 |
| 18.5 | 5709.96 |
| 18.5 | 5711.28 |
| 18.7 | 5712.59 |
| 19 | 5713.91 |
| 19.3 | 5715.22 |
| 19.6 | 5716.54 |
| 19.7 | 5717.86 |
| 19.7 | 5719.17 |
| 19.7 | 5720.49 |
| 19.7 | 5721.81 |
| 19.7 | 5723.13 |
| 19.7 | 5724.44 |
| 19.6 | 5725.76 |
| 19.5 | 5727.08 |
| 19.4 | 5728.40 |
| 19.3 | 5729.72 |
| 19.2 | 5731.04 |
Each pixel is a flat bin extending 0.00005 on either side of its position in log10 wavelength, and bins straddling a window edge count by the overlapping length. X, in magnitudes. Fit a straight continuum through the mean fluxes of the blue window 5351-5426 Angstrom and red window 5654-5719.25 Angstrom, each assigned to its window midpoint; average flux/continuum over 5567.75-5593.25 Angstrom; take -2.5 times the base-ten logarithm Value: 0.04 mag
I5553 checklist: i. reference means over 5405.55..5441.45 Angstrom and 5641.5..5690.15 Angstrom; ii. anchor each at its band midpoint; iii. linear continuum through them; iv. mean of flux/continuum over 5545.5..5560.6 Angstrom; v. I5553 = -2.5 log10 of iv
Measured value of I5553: -0.07 mag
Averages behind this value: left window 17.4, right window 19.1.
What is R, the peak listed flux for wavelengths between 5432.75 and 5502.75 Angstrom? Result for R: 19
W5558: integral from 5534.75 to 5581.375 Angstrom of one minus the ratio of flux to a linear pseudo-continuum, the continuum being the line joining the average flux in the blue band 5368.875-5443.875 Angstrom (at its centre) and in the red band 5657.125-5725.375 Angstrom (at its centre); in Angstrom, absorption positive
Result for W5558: -1.0 Angstrom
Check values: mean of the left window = 17.5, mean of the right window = 19.1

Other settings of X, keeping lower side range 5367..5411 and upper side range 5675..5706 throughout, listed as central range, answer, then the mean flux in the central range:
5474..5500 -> -0.01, 18.2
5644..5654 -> -0.03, 19.4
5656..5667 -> 0.03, 18.5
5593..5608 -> 0.03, 18.1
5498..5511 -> -0.01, 18.2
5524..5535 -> 0.02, 17.8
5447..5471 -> 0.01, 17.6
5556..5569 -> 0.00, 18.4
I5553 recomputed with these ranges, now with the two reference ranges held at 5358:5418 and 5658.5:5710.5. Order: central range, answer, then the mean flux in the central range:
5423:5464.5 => 0.01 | 17.6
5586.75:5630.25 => 0.02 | 18.3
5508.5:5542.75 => 0.01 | 18.1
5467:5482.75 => 0.02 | 17.6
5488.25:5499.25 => -0.04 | 18.7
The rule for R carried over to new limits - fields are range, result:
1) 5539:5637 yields 20.1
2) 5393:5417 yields 18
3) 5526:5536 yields 18.5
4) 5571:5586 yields 19.1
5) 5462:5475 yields 17.8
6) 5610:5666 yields 19.7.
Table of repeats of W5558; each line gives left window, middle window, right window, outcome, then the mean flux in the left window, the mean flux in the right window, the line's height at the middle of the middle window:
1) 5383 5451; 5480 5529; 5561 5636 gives -0.81 Angstrom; 17.4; 18.4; 17.9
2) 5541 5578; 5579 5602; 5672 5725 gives 1.58 Angstrom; 18.8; 19.2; 18.9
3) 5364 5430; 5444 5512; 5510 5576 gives 0.39 Angstrom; 17.4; 18.4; 18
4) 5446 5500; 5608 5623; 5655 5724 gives -0.17 Angstrom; 17.8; 19.1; 18.7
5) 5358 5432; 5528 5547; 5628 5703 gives 0.01 Angstrom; 17.5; 19.1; 18.4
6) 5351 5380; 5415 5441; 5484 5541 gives 0.48 Angstrom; 17.9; 18.2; 18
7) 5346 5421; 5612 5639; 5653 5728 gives -0.14 Angstrom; 17.6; 19.1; 18.8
